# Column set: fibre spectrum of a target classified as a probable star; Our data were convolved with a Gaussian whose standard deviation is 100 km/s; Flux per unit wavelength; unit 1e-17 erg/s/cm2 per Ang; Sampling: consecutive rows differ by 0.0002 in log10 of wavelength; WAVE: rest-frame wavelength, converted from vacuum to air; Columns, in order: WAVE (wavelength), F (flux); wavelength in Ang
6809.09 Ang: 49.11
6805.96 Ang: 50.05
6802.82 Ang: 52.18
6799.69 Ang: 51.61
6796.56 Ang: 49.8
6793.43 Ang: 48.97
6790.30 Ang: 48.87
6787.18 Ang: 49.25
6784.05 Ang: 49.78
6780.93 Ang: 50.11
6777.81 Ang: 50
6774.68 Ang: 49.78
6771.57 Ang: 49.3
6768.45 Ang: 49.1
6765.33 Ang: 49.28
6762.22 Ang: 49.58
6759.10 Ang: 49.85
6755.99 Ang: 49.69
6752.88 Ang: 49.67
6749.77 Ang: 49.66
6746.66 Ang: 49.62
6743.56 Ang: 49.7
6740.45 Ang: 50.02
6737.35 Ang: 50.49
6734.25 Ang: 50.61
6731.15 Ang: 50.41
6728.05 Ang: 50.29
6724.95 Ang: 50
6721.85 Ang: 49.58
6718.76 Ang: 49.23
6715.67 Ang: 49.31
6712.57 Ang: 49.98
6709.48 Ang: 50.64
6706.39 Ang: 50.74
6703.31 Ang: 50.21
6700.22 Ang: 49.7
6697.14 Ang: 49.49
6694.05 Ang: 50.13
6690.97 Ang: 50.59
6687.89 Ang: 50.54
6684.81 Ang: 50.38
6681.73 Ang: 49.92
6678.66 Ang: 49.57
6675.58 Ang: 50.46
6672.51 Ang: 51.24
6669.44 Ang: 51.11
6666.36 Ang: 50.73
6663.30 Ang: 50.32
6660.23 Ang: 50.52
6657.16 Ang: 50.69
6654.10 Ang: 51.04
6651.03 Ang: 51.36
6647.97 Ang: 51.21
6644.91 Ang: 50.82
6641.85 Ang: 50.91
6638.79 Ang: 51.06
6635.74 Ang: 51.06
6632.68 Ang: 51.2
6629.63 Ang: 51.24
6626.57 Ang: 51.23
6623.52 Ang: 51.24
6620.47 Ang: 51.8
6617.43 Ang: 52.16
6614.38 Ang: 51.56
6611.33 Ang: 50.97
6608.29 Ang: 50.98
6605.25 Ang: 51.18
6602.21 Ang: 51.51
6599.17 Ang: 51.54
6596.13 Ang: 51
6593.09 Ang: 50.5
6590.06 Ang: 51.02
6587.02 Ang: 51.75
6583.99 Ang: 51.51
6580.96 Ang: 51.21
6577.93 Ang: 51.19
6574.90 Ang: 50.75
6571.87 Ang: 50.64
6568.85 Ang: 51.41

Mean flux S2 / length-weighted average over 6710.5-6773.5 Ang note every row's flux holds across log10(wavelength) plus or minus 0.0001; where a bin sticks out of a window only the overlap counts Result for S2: 49.8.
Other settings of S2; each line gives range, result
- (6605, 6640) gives 51.3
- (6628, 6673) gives 51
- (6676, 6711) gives 50.2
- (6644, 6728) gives 50.3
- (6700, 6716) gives 50.2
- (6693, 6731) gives 49.9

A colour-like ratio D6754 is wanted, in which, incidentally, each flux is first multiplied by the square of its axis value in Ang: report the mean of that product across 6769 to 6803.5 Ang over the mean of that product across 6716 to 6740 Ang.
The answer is 1.0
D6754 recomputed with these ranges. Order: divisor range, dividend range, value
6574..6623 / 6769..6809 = 1.03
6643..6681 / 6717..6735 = 1.00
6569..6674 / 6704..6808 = 1.02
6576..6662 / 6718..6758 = 1.01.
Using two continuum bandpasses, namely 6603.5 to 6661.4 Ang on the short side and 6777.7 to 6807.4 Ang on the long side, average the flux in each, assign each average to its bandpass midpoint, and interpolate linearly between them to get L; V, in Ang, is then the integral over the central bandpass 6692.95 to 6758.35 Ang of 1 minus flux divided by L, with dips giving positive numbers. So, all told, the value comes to 0.7 Ang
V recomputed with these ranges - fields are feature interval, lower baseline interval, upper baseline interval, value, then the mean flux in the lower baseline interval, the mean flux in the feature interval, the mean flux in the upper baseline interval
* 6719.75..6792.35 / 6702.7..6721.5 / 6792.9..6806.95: 0.81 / 50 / 49.8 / 50.6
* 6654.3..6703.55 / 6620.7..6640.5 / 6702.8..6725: 0.10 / 51.2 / 50.4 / 50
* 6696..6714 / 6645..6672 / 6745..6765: 0.05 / 50.9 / 50.2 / 49.7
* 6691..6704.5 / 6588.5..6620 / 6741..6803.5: 0.13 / 51.3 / 49.9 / 49.8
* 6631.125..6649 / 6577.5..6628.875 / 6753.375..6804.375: -0.01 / 51.3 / 51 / 49.8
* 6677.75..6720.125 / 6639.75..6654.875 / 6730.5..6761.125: 0.36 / 51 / 50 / 50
